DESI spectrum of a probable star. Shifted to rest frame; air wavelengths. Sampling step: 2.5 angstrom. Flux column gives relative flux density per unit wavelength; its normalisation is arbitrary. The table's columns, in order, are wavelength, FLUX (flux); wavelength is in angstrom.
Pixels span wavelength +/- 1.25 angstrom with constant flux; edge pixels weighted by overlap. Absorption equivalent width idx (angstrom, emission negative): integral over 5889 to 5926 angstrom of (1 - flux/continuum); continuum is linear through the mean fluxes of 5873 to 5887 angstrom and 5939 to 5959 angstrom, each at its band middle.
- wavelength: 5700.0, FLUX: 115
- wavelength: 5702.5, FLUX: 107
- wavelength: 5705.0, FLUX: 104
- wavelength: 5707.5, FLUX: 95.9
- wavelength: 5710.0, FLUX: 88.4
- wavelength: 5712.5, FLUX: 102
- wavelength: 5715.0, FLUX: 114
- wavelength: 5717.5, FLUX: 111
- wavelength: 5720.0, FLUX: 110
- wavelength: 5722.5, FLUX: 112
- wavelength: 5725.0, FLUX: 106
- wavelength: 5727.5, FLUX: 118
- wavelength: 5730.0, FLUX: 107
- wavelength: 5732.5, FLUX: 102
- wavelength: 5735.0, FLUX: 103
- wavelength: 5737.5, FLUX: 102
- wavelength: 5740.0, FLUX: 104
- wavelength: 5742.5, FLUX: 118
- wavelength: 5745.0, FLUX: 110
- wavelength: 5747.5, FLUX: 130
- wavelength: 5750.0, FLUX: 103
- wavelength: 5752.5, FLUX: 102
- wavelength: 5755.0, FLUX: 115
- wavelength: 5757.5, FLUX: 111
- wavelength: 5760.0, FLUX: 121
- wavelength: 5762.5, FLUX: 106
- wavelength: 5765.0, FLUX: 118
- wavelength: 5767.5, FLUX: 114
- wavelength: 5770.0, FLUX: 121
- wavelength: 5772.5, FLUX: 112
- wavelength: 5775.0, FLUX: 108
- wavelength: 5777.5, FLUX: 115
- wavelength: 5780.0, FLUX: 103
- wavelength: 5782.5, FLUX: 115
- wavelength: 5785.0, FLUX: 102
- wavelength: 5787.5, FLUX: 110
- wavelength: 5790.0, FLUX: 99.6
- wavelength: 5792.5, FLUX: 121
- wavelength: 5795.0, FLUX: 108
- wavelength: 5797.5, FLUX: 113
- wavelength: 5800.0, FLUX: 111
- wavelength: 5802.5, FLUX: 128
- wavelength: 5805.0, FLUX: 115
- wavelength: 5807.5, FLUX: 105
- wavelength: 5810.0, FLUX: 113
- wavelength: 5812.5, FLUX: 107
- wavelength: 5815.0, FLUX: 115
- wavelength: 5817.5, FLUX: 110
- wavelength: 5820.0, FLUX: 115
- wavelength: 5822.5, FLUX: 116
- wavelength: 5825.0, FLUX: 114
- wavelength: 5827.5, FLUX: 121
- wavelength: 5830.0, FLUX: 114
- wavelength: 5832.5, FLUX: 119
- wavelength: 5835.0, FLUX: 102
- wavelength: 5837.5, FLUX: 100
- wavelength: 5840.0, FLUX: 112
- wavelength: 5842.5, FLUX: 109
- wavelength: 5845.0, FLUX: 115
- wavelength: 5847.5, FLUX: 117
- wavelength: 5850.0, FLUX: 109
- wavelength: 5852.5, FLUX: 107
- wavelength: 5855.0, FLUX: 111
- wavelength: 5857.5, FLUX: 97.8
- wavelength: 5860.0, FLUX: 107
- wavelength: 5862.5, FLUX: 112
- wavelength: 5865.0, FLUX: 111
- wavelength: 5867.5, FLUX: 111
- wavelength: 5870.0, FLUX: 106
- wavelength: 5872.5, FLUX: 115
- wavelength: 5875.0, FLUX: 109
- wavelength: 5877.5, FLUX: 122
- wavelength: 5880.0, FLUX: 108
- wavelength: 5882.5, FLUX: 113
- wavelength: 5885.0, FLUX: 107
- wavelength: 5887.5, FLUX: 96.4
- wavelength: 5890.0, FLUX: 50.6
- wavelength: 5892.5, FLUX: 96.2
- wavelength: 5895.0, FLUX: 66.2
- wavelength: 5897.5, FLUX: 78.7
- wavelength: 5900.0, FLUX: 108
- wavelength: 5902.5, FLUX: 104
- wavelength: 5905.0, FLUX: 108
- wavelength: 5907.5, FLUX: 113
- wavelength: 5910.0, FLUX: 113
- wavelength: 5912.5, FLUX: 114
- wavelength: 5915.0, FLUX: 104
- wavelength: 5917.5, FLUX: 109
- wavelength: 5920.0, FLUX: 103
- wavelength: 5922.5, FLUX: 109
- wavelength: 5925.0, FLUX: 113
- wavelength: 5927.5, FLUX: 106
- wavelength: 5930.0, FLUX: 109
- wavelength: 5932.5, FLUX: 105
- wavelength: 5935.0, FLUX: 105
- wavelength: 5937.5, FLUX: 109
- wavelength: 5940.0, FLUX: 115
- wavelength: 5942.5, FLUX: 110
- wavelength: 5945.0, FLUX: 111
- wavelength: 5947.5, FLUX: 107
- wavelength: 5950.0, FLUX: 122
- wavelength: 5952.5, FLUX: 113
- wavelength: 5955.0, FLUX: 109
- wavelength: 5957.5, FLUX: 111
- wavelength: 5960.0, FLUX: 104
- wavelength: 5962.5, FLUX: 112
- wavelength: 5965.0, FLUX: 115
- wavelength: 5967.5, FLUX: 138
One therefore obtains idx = 4.0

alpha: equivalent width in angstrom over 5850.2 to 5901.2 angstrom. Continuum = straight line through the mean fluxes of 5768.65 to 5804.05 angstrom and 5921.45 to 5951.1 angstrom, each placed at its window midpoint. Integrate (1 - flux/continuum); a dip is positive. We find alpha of 4.2 angstrom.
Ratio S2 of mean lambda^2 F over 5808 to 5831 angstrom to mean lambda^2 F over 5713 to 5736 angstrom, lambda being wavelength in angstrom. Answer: 1.1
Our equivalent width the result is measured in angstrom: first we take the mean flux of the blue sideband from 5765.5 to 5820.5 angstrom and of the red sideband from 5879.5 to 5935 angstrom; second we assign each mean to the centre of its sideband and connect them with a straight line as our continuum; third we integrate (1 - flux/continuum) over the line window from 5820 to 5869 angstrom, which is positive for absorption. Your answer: -1.7 angstrom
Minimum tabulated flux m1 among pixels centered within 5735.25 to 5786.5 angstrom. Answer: 102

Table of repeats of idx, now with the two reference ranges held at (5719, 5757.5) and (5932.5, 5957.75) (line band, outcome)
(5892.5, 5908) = 2.1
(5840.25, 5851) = -0.2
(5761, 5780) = -0.5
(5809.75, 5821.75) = -0.2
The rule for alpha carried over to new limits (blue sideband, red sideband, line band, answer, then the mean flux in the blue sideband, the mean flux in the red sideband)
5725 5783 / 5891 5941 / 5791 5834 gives -2.3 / 111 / 104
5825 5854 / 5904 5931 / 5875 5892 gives 1.6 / 111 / 109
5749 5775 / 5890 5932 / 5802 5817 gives -0.6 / 112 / 102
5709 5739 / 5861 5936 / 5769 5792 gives -0.9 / 106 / 104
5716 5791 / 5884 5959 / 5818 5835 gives -1.2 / 110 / 104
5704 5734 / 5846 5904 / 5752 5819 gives -4.7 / 106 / 103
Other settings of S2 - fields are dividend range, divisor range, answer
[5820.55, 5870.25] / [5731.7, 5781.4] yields 1.03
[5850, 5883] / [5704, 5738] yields 1.10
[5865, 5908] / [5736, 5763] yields 0.95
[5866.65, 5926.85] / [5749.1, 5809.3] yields 0.96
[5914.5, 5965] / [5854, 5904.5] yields 1.10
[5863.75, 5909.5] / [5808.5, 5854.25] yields 0.92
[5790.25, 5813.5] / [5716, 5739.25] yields 1.07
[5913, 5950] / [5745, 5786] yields 1.03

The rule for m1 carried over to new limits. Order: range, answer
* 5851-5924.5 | 50.6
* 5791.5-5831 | 105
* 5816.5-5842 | 100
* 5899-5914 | 104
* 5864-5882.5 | 106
